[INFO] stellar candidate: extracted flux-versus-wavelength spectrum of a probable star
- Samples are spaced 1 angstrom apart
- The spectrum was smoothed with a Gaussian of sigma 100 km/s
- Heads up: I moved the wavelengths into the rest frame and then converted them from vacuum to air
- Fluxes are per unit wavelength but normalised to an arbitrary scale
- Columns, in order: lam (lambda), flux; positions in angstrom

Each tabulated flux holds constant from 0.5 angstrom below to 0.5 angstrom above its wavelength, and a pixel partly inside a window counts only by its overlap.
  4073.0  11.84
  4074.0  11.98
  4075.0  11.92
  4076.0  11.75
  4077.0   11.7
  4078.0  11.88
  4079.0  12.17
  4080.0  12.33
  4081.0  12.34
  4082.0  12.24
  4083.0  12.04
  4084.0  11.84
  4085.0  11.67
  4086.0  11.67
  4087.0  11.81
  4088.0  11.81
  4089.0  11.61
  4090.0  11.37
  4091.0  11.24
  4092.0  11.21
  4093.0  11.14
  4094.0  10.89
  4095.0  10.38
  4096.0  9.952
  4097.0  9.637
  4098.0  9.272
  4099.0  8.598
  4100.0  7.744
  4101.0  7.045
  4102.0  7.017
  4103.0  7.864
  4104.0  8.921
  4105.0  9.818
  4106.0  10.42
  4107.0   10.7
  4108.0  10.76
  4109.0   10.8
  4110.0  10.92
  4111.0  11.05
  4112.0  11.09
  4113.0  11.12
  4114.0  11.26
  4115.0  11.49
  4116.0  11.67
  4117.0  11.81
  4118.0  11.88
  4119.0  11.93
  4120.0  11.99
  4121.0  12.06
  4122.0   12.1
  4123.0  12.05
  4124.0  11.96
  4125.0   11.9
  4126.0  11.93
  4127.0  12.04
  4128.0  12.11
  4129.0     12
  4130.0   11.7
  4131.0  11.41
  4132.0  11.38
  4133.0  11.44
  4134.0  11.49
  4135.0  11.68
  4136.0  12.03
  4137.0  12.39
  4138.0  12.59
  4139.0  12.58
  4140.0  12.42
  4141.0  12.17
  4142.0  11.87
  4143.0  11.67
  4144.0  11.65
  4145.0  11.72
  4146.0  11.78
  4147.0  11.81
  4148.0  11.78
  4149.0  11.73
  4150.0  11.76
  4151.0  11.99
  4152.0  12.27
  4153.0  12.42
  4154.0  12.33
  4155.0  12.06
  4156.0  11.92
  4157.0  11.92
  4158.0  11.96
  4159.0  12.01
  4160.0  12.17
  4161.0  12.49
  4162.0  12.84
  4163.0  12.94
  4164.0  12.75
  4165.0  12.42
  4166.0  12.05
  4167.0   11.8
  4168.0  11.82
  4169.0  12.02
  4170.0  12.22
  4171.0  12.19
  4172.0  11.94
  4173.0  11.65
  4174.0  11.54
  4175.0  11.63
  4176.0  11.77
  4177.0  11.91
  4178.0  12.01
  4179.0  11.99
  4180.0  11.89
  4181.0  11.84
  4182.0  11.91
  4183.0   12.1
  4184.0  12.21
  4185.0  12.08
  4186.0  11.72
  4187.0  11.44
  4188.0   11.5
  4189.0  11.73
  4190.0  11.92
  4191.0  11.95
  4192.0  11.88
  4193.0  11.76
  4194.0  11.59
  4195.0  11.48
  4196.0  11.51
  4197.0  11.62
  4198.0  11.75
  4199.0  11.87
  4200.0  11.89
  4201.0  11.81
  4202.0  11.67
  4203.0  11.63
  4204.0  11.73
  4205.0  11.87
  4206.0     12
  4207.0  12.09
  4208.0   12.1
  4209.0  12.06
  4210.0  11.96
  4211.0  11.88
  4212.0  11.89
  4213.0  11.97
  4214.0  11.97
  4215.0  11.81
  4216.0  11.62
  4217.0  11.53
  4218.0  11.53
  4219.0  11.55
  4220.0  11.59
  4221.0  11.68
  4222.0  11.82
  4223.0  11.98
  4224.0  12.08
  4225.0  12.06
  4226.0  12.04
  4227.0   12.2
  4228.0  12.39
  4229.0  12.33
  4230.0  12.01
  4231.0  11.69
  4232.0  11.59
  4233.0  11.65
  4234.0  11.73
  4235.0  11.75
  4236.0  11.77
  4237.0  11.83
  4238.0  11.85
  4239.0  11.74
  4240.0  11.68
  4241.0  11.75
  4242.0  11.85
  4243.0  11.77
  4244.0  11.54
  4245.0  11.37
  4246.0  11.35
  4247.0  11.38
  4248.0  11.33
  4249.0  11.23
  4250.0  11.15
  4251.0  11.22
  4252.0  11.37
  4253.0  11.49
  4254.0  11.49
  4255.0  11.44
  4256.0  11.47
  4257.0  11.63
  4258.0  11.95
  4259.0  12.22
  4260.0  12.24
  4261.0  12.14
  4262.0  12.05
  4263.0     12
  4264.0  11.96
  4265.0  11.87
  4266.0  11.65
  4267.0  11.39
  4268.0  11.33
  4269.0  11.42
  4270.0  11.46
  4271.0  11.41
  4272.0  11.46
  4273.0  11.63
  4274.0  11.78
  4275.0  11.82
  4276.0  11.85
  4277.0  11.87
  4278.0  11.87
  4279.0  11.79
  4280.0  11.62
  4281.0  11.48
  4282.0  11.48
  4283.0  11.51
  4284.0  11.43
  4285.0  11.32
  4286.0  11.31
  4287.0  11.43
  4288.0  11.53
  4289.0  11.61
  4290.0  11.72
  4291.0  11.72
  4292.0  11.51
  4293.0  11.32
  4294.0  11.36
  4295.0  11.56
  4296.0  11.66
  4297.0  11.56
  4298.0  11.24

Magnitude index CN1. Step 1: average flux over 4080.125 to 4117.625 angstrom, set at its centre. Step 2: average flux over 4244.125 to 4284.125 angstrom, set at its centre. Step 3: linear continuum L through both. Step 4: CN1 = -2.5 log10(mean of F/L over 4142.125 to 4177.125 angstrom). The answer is -0.098 mag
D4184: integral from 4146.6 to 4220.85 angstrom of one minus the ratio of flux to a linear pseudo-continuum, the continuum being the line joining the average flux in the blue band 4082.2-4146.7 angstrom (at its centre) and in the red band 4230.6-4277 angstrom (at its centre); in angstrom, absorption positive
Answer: -3.4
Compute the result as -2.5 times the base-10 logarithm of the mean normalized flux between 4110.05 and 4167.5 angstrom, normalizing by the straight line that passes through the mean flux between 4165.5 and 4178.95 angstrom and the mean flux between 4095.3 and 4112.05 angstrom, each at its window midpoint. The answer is -0.12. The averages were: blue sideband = 9.47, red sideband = 11.9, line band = 11.9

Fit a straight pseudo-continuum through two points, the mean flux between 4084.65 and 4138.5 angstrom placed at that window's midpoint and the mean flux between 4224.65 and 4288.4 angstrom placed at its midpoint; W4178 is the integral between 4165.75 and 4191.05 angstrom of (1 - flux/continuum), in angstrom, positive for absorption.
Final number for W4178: -1.3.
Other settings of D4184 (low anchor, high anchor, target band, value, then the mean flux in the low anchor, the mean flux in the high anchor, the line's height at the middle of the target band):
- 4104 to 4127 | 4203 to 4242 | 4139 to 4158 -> -0.77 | 11.4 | 11.9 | 11.5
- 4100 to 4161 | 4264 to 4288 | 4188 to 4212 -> -0.63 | 11.4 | 11.6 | 11.5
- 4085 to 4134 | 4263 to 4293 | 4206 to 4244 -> -1.62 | 10.9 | 11.6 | 11.4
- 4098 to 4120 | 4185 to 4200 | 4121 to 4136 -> -1.79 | 10.2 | 11.7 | 10.6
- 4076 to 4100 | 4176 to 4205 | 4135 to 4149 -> -0.61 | 11.2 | 11.8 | 11.5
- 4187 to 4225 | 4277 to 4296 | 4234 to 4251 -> 0.15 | 11.8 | 11.5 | 11.7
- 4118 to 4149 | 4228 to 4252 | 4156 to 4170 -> -0.46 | 11.9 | 11.6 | 11.8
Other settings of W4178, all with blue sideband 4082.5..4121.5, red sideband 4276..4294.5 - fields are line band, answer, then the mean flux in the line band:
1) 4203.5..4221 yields -0.99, 11.8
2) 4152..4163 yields -1.33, 12.2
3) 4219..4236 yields -0.94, 11.9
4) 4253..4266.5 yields -0.48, 11.8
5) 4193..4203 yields -0.50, 11.7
